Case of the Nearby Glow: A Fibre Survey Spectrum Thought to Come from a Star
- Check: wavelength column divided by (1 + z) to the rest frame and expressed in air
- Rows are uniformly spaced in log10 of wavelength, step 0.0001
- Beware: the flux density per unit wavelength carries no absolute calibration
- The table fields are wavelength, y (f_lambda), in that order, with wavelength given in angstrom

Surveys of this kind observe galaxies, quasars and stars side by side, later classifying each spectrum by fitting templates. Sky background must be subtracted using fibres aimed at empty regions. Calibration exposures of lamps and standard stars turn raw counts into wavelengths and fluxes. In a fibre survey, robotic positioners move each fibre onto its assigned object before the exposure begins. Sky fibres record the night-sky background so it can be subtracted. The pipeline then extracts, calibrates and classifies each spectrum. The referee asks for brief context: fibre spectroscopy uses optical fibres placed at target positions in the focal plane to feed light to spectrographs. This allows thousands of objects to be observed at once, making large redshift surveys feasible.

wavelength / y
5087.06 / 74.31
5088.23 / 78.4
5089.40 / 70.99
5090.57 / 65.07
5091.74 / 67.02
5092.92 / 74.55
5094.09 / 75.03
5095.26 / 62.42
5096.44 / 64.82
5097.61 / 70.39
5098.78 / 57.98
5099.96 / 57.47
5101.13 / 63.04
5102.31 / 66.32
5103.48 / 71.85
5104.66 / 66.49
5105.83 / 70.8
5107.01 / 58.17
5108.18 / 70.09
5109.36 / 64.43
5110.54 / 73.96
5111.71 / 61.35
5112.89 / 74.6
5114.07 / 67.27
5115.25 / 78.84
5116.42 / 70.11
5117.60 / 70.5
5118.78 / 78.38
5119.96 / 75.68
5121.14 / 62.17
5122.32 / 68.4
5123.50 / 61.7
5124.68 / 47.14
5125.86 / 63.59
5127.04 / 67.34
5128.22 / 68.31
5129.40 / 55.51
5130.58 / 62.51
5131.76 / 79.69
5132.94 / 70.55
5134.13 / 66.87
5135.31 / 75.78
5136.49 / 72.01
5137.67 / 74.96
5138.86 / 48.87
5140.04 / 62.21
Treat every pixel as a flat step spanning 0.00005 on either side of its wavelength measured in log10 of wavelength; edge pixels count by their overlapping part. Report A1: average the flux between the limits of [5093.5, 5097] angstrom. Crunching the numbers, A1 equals 67.4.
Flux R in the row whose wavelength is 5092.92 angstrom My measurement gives 74.55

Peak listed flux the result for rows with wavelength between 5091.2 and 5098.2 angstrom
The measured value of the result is 75.03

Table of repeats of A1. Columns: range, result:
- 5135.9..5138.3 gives 73.1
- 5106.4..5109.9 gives 64.2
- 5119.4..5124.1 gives 66.9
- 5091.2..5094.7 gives 72.2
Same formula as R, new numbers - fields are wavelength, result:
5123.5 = 61.7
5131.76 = 79.69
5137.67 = 74.96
